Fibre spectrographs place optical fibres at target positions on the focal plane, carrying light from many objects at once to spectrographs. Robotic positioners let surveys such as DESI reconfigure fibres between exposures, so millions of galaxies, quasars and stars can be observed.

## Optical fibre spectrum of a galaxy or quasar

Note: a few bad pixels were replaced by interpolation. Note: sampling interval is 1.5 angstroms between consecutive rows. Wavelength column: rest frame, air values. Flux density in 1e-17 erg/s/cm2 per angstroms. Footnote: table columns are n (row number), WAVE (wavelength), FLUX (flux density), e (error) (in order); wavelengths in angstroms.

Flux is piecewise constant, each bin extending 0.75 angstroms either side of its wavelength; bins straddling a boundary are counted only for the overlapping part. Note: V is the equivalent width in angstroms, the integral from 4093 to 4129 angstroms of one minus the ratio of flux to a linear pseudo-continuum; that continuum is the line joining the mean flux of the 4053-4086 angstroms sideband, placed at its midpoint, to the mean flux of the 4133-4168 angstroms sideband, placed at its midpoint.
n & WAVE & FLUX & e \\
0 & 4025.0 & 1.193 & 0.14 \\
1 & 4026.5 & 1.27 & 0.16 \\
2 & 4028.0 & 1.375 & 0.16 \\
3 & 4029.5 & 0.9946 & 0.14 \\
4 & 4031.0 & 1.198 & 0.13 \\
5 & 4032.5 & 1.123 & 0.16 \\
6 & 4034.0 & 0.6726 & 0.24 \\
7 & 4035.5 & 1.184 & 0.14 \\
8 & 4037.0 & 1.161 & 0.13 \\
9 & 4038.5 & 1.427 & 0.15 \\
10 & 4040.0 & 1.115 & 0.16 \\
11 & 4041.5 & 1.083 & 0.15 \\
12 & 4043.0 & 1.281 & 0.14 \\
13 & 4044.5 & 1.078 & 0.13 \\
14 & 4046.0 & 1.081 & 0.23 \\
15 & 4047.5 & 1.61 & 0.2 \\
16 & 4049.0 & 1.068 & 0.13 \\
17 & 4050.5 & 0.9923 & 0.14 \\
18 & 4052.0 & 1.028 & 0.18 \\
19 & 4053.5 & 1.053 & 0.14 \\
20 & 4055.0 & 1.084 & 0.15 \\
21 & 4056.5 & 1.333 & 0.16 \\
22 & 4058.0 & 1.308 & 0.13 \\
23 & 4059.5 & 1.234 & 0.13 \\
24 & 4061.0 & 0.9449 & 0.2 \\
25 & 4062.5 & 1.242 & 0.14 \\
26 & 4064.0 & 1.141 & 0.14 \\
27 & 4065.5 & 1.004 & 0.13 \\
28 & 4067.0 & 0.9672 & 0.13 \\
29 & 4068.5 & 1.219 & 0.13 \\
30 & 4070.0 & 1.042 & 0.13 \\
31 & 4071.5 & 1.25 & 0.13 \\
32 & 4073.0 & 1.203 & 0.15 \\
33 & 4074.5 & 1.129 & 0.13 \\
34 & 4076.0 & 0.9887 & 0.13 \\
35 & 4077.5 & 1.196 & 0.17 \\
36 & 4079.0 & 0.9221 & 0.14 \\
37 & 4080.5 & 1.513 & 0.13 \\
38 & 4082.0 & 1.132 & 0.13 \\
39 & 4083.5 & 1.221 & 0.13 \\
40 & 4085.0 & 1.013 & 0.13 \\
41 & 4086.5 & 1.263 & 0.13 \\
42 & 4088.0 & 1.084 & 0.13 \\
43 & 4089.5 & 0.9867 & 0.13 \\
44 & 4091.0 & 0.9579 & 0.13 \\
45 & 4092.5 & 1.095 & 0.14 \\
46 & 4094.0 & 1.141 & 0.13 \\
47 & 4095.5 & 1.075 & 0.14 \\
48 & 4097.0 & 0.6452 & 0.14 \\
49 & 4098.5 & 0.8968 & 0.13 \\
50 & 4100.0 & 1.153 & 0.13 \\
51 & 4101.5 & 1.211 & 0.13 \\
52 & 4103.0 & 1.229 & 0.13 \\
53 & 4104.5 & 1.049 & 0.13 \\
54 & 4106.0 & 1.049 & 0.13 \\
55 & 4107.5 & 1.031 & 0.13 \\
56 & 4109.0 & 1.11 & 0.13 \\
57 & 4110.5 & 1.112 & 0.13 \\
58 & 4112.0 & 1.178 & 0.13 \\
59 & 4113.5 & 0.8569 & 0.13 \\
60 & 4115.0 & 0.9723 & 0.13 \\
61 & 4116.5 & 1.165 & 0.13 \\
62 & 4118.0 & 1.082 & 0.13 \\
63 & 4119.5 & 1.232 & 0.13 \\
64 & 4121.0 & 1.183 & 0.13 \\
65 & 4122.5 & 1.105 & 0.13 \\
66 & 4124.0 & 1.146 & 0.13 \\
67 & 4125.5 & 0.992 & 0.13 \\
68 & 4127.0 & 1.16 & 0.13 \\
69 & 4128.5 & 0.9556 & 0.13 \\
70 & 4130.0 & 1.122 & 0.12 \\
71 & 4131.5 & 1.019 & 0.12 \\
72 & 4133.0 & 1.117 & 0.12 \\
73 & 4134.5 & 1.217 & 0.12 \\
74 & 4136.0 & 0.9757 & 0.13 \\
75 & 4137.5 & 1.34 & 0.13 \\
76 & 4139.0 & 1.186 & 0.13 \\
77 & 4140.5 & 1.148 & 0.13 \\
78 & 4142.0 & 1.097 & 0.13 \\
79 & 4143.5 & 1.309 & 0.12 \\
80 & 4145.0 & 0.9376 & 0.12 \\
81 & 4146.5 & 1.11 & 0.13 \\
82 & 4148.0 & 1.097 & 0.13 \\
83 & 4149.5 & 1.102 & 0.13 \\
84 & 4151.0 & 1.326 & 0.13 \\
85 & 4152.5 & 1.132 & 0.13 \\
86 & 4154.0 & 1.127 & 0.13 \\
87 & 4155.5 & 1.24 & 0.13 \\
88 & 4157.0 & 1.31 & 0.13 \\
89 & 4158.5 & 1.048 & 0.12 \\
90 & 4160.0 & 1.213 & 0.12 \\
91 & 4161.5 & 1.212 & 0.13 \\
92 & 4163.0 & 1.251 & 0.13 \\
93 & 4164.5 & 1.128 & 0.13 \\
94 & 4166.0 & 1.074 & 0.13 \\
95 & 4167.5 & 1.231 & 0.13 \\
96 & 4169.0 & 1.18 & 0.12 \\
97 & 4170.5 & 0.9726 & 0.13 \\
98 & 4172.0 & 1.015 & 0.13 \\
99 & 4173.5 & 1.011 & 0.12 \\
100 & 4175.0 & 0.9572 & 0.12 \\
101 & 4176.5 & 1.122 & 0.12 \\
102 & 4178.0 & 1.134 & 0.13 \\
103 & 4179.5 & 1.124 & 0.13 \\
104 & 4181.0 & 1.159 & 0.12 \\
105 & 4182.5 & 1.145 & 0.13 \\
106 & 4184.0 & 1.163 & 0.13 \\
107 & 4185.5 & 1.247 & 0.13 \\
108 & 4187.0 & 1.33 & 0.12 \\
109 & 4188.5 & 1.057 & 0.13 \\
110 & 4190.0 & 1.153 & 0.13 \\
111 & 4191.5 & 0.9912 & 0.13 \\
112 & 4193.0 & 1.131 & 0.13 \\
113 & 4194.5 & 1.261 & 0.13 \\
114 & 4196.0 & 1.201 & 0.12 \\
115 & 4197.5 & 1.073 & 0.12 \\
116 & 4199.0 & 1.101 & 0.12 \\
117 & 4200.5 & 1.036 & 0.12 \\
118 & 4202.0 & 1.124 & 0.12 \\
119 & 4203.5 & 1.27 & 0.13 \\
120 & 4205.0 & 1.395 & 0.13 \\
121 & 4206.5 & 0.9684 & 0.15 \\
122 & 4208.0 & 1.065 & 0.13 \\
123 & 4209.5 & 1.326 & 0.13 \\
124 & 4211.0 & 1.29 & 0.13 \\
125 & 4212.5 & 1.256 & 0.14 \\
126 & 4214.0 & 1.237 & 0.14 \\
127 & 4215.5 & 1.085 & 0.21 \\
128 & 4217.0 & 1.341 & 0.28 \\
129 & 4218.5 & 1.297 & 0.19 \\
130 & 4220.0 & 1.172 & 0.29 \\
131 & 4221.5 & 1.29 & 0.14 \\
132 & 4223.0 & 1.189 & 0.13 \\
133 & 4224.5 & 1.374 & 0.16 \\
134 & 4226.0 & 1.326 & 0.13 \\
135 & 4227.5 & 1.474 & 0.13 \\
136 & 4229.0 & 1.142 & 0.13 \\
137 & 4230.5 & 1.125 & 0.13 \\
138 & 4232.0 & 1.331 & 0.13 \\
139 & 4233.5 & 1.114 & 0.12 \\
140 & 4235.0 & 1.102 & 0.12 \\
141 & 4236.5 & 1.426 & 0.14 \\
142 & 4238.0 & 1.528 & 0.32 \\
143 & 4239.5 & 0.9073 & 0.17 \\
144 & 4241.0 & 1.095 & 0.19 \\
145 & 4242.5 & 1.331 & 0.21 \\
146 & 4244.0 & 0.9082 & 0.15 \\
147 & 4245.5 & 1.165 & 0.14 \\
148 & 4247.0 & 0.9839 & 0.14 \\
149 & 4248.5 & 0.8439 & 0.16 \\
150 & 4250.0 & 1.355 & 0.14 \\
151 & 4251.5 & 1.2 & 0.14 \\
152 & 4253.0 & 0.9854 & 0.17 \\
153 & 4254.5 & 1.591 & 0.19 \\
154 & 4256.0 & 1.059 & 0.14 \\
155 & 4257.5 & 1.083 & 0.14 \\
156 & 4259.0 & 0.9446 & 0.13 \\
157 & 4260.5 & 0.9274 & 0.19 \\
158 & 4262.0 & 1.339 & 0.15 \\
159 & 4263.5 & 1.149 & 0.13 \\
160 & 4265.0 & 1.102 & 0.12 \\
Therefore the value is 2.5 angstroms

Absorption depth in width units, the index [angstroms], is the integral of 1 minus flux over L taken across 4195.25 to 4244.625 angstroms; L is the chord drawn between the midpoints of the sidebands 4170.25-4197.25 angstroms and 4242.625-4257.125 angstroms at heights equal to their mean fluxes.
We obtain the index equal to -3.7 angstroms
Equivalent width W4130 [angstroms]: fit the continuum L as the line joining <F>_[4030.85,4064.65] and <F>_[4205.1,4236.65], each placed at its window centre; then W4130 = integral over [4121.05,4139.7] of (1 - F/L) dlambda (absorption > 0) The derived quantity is 1.2 angstroms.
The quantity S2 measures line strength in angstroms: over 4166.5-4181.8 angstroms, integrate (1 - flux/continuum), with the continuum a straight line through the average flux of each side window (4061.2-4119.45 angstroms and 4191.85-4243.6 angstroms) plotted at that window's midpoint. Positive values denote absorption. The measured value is 1.07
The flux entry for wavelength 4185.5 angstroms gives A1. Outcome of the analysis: 1.247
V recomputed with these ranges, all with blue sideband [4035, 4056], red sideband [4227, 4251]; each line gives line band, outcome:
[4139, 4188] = 1.0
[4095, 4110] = 1.5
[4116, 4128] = 0.4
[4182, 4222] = -0.4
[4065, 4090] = 0.8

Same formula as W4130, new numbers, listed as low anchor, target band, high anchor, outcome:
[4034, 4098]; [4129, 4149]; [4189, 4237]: 0.67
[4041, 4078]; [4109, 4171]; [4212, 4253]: 2.10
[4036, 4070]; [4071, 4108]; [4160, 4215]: 1.82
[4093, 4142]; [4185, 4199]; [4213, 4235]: 0.49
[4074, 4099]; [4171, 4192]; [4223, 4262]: 0.41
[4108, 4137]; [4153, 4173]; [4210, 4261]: -0.44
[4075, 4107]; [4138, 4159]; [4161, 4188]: -0.72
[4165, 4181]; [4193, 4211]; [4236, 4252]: -0.89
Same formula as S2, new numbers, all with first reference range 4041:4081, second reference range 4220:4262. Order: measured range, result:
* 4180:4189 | -0.1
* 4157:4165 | -0.1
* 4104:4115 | 1.0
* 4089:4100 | 1.6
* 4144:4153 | 0.3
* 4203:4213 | -0.4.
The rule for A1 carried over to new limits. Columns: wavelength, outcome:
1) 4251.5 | 1.2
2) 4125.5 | 0.992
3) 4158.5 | 1.048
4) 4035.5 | 1.184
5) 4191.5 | 0.9912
